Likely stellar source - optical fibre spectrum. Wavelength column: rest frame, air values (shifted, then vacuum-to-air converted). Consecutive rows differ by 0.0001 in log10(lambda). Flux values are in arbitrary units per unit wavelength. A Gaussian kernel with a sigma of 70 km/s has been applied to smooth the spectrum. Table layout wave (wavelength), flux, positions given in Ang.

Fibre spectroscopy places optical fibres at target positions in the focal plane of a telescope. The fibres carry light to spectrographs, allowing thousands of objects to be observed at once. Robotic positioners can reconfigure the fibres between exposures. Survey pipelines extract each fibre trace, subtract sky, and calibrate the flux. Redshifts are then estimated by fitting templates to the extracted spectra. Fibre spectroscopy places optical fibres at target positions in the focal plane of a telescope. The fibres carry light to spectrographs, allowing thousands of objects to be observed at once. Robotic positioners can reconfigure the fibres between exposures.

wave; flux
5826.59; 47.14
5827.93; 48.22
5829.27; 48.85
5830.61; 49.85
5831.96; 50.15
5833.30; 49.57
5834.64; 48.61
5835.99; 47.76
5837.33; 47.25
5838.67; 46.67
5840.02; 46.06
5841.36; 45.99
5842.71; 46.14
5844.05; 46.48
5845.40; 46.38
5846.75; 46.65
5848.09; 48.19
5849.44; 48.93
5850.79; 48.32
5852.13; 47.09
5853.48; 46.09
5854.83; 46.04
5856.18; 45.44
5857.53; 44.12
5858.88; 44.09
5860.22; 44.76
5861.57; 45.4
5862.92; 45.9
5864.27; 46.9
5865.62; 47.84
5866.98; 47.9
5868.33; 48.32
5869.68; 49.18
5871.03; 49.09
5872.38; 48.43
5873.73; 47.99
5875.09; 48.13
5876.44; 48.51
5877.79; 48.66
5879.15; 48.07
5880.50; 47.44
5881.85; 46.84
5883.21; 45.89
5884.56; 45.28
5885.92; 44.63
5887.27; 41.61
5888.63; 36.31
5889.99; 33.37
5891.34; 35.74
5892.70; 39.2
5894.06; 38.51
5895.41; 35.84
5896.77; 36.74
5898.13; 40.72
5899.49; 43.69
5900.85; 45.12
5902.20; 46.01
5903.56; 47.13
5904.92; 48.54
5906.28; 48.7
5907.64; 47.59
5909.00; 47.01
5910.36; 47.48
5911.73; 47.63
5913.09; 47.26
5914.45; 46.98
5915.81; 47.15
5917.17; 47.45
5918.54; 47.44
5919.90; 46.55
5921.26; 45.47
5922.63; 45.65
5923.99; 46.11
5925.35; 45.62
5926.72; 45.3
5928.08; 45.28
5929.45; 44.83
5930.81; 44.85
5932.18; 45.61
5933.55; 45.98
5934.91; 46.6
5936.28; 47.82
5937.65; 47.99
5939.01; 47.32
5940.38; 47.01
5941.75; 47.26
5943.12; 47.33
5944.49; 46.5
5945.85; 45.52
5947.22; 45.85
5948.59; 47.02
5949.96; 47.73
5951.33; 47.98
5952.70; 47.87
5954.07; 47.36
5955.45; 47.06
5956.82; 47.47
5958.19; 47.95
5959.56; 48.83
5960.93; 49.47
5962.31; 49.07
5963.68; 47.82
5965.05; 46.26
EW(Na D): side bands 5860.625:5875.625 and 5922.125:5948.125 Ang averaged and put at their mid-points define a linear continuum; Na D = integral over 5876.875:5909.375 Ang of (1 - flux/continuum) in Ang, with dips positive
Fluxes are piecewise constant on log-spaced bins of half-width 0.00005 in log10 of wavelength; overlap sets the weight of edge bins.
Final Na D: 2.7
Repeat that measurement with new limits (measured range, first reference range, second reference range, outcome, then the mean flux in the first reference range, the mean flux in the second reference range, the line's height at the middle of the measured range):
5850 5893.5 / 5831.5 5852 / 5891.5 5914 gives 0.4 Ang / 47.5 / 44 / 45.8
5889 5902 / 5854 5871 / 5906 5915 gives 2.3 Ang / 46.4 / 47.5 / 47.1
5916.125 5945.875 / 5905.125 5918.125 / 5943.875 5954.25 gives 0.5 Ang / 47.5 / 47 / 47.2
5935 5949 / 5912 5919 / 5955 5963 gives 0.3 Ang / 47.3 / 48.4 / 47.9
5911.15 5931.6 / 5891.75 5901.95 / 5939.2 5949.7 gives -1.3 Ang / 40.1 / 46.7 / 43.5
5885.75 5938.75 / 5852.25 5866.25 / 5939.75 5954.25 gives 2.4 Ang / 45.7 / 47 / 46.5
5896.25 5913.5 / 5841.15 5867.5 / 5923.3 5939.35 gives 0.2 Ang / 46.4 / 46.1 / 46.2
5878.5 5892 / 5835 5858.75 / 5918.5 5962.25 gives 1.2 Ang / 46.6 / 46.8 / 46.7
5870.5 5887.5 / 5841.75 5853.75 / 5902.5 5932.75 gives -0.1 Ang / 47.1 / 46.6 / 46.9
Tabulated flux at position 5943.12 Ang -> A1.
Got 47.33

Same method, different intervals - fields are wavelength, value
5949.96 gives 47.73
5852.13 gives 47.09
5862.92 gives 45.9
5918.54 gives 47.44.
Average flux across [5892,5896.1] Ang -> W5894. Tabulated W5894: 37.8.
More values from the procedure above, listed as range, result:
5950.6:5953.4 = 47.9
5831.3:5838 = 48.7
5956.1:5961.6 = 48.5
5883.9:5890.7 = 40.2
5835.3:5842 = 46.8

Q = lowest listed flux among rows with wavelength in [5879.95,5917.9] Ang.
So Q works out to 33.37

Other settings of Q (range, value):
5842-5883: 44.09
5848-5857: 45.44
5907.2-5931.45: 44.83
